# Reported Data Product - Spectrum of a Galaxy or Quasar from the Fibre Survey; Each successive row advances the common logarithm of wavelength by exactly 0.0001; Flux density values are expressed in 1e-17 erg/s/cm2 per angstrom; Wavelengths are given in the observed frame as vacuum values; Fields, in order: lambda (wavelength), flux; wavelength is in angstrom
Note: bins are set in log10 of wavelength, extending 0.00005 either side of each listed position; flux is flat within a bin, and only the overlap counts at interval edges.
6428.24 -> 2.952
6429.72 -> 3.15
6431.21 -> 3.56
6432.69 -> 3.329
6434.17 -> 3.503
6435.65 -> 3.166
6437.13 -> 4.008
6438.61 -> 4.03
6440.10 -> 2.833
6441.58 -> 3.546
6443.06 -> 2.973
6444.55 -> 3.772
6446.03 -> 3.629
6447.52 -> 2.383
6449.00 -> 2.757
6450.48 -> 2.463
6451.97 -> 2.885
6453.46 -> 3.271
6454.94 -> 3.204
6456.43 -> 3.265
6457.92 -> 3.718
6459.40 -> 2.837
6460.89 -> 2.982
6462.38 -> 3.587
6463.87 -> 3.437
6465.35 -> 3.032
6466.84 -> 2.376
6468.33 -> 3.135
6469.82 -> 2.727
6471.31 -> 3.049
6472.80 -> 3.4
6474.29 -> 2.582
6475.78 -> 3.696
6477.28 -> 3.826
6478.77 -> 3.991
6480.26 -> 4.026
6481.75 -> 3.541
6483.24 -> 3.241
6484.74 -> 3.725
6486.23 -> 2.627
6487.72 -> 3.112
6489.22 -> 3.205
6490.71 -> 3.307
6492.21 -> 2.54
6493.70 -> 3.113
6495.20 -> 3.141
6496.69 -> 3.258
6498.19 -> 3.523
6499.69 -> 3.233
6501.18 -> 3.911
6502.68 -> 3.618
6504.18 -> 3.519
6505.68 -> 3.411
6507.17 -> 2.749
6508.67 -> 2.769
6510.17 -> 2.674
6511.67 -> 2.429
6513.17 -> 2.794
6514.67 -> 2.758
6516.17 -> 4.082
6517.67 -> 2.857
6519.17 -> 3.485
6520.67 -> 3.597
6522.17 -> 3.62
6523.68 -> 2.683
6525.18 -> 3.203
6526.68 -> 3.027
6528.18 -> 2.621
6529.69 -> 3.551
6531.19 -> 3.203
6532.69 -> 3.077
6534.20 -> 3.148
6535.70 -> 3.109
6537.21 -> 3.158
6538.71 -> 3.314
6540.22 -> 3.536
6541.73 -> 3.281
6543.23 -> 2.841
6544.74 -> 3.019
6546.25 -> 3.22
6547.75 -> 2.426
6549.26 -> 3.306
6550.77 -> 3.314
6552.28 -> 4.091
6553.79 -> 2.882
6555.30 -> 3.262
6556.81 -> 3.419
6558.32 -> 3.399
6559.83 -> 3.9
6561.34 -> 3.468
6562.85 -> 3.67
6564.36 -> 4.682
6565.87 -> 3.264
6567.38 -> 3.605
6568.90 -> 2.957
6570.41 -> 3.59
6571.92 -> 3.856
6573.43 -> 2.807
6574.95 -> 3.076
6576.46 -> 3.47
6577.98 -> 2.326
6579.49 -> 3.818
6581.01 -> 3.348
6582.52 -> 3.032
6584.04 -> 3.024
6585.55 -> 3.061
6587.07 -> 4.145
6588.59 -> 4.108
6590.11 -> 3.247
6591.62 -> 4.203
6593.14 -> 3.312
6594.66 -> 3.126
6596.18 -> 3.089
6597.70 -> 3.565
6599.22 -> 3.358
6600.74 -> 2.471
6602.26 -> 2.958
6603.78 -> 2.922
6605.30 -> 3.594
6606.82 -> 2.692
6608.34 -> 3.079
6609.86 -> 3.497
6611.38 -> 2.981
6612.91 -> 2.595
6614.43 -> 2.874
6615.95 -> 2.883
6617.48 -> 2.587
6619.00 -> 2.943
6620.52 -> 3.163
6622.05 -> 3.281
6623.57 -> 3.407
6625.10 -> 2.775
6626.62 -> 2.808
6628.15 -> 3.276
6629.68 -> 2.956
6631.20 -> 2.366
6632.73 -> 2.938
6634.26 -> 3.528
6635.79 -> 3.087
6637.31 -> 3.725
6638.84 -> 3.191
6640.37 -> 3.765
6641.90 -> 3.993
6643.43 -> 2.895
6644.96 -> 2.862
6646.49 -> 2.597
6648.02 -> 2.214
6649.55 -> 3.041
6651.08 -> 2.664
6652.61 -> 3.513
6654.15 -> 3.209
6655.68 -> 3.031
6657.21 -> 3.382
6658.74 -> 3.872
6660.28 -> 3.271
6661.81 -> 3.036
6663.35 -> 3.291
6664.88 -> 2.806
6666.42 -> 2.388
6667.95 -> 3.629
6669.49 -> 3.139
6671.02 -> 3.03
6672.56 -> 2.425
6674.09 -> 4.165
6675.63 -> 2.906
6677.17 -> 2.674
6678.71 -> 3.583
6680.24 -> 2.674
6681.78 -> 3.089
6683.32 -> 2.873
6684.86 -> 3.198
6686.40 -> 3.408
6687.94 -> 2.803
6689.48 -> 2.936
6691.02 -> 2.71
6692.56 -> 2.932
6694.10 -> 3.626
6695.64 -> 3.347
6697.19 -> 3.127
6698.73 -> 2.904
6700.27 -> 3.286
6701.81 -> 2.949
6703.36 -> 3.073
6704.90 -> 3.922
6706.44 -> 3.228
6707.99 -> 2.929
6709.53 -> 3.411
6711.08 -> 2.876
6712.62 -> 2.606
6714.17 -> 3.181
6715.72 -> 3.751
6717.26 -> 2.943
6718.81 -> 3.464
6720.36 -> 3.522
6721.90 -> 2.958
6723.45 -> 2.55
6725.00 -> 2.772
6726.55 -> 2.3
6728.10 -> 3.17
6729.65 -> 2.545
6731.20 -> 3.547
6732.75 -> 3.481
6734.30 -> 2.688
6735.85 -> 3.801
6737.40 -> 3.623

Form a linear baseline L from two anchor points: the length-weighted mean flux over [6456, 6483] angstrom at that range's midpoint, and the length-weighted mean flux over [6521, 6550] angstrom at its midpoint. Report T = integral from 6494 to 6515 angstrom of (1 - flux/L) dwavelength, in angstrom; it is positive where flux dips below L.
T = 0.5 angstrom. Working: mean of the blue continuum 3.29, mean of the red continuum 3.13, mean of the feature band 3.13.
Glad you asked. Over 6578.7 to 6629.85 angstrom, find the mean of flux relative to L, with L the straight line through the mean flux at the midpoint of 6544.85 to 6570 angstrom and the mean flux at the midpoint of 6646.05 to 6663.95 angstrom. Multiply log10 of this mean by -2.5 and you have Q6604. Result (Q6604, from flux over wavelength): 0.029 mag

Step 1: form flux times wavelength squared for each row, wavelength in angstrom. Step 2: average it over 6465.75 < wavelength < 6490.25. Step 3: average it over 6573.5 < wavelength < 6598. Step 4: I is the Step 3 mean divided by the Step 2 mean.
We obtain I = 1.1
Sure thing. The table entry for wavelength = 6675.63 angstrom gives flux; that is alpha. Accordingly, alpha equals 2.906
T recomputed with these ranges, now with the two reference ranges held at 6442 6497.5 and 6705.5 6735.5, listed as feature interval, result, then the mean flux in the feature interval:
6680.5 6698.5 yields 0.0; 3.08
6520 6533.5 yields -0.1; 3.17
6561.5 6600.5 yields -3.5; 3.42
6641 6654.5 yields 0.4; 3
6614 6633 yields 1.0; 2.94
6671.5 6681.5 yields 0.0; 3.07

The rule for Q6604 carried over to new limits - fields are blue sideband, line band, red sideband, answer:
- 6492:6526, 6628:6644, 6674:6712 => -0.037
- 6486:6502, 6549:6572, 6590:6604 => -0.101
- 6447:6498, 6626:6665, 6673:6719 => 0.005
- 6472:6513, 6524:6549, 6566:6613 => 0.053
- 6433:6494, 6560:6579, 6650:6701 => -0.080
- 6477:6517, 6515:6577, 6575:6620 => -0.032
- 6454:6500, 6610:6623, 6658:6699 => 0.071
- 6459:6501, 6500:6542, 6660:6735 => 0.008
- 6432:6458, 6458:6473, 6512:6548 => 0.053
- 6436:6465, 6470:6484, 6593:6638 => -0.079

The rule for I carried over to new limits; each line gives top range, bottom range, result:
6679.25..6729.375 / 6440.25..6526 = 1.03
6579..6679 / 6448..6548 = 1.03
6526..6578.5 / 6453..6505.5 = 1.02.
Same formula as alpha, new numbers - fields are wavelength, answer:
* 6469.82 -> 2.727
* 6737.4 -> 3.623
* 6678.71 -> 3.583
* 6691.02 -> 2.71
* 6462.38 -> 3.587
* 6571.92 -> 3.856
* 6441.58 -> 3.546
